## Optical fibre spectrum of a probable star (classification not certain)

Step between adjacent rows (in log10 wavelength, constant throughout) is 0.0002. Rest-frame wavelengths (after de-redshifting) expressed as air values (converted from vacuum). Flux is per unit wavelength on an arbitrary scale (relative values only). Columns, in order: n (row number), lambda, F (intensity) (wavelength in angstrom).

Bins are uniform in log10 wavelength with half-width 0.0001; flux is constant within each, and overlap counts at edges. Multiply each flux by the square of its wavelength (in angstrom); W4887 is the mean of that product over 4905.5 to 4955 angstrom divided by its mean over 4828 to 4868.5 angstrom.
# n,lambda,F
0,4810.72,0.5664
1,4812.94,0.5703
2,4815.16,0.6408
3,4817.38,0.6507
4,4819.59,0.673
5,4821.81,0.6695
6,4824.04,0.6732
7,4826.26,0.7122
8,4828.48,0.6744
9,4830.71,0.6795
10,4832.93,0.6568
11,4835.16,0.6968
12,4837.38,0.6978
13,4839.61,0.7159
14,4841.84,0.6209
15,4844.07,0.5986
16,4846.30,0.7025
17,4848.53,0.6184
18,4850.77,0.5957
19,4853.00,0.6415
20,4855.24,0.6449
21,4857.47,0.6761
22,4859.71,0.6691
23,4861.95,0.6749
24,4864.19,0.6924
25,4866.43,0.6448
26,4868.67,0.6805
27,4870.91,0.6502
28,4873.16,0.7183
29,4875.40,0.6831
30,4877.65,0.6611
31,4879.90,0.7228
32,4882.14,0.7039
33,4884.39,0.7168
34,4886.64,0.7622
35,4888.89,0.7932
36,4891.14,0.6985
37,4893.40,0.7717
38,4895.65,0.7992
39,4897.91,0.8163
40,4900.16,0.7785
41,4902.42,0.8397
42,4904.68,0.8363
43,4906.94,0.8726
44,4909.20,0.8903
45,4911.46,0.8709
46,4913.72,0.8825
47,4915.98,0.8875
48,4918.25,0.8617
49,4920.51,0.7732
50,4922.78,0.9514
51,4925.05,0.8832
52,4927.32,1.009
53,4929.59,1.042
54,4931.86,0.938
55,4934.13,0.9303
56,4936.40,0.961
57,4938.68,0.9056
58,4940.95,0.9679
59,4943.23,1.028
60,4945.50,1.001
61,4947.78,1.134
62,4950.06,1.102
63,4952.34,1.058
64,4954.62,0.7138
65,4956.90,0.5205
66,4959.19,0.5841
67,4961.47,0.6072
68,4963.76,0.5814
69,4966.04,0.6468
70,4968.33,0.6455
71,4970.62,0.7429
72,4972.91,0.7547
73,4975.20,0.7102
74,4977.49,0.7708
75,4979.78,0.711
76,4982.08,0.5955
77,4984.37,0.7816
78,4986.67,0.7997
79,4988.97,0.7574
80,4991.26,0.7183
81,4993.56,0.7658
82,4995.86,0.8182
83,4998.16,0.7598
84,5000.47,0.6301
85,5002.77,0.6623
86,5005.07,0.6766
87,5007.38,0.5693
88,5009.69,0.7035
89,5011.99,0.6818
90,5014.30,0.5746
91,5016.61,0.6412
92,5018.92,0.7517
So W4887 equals 1.5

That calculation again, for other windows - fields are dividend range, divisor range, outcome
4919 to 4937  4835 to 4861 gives 1.47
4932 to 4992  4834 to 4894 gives 1.22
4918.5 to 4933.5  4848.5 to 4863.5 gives 1.47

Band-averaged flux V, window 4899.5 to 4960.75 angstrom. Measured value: 0.896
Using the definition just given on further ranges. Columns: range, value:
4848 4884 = 0.669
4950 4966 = 0.707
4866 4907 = 0.743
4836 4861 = 0.654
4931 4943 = 0.947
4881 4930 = 0.835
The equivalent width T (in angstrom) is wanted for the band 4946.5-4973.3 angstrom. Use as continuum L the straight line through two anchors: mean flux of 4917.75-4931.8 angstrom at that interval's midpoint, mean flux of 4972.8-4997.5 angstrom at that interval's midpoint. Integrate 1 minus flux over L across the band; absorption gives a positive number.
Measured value 2.1 angstrom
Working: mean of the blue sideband 0.924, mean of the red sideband 0.744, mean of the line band 0.759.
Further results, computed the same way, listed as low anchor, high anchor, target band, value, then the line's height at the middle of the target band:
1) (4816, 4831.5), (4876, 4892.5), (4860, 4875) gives 0.7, 0.709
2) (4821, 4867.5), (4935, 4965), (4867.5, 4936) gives -3.9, 0.77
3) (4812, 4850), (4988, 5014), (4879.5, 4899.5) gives -2.4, 0.675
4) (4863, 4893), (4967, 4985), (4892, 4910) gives -3.0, 0.706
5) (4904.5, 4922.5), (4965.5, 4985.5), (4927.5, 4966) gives -4.5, 0.781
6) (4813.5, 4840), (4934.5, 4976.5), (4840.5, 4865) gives 1.9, 0.704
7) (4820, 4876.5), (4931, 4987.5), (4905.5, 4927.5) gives -3.8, 0.753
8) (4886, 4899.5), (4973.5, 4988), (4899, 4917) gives -2.1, 0.766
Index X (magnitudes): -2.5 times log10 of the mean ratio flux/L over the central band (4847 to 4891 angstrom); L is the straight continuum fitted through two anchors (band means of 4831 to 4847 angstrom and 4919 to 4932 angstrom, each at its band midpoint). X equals 0.12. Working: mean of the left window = 0.67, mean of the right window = 0.93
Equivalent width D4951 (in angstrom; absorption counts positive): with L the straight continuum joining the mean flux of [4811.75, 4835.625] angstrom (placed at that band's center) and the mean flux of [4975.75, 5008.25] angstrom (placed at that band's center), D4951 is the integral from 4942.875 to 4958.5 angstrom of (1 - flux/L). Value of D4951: -4.87 angstrom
